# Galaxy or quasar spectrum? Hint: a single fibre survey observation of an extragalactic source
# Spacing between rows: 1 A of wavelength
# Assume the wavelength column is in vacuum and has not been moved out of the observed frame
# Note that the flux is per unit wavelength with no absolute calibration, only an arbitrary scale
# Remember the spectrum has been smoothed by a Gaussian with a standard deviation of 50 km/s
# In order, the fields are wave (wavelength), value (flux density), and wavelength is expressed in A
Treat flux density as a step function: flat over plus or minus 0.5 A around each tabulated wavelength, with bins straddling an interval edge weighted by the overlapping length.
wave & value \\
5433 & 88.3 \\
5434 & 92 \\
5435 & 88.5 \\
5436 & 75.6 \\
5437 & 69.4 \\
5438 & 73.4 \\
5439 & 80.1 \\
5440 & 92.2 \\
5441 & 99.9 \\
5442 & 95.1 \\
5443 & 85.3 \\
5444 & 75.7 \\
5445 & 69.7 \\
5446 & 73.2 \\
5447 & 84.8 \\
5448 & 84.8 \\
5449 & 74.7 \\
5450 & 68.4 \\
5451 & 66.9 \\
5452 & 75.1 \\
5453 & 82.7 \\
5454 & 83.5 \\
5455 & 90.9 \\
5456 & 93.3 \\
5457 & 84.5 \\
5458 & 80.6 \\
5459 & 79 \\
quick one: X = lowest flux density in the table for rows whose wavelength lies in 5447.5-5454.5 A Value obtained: 66.9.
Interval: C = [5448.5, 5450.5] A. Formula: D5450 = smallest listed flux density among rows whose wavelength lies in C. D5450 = 68.4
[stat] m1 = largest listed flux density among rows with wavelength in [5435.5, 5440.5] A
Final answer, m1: 92.2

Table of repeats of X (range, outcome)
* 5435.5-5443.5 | 69.4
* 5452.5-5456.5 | 82.7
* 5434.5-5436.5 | 75.6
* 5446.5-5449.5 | 74.7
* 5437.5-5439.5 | 73.4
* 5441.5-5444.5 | 75.7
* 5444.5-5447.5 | 69.7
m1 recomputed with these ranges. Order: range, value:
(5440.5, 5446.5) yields 99.9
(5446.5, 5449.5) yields 84.8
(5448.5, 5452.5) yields 75.1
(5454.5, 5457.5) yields 93.3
